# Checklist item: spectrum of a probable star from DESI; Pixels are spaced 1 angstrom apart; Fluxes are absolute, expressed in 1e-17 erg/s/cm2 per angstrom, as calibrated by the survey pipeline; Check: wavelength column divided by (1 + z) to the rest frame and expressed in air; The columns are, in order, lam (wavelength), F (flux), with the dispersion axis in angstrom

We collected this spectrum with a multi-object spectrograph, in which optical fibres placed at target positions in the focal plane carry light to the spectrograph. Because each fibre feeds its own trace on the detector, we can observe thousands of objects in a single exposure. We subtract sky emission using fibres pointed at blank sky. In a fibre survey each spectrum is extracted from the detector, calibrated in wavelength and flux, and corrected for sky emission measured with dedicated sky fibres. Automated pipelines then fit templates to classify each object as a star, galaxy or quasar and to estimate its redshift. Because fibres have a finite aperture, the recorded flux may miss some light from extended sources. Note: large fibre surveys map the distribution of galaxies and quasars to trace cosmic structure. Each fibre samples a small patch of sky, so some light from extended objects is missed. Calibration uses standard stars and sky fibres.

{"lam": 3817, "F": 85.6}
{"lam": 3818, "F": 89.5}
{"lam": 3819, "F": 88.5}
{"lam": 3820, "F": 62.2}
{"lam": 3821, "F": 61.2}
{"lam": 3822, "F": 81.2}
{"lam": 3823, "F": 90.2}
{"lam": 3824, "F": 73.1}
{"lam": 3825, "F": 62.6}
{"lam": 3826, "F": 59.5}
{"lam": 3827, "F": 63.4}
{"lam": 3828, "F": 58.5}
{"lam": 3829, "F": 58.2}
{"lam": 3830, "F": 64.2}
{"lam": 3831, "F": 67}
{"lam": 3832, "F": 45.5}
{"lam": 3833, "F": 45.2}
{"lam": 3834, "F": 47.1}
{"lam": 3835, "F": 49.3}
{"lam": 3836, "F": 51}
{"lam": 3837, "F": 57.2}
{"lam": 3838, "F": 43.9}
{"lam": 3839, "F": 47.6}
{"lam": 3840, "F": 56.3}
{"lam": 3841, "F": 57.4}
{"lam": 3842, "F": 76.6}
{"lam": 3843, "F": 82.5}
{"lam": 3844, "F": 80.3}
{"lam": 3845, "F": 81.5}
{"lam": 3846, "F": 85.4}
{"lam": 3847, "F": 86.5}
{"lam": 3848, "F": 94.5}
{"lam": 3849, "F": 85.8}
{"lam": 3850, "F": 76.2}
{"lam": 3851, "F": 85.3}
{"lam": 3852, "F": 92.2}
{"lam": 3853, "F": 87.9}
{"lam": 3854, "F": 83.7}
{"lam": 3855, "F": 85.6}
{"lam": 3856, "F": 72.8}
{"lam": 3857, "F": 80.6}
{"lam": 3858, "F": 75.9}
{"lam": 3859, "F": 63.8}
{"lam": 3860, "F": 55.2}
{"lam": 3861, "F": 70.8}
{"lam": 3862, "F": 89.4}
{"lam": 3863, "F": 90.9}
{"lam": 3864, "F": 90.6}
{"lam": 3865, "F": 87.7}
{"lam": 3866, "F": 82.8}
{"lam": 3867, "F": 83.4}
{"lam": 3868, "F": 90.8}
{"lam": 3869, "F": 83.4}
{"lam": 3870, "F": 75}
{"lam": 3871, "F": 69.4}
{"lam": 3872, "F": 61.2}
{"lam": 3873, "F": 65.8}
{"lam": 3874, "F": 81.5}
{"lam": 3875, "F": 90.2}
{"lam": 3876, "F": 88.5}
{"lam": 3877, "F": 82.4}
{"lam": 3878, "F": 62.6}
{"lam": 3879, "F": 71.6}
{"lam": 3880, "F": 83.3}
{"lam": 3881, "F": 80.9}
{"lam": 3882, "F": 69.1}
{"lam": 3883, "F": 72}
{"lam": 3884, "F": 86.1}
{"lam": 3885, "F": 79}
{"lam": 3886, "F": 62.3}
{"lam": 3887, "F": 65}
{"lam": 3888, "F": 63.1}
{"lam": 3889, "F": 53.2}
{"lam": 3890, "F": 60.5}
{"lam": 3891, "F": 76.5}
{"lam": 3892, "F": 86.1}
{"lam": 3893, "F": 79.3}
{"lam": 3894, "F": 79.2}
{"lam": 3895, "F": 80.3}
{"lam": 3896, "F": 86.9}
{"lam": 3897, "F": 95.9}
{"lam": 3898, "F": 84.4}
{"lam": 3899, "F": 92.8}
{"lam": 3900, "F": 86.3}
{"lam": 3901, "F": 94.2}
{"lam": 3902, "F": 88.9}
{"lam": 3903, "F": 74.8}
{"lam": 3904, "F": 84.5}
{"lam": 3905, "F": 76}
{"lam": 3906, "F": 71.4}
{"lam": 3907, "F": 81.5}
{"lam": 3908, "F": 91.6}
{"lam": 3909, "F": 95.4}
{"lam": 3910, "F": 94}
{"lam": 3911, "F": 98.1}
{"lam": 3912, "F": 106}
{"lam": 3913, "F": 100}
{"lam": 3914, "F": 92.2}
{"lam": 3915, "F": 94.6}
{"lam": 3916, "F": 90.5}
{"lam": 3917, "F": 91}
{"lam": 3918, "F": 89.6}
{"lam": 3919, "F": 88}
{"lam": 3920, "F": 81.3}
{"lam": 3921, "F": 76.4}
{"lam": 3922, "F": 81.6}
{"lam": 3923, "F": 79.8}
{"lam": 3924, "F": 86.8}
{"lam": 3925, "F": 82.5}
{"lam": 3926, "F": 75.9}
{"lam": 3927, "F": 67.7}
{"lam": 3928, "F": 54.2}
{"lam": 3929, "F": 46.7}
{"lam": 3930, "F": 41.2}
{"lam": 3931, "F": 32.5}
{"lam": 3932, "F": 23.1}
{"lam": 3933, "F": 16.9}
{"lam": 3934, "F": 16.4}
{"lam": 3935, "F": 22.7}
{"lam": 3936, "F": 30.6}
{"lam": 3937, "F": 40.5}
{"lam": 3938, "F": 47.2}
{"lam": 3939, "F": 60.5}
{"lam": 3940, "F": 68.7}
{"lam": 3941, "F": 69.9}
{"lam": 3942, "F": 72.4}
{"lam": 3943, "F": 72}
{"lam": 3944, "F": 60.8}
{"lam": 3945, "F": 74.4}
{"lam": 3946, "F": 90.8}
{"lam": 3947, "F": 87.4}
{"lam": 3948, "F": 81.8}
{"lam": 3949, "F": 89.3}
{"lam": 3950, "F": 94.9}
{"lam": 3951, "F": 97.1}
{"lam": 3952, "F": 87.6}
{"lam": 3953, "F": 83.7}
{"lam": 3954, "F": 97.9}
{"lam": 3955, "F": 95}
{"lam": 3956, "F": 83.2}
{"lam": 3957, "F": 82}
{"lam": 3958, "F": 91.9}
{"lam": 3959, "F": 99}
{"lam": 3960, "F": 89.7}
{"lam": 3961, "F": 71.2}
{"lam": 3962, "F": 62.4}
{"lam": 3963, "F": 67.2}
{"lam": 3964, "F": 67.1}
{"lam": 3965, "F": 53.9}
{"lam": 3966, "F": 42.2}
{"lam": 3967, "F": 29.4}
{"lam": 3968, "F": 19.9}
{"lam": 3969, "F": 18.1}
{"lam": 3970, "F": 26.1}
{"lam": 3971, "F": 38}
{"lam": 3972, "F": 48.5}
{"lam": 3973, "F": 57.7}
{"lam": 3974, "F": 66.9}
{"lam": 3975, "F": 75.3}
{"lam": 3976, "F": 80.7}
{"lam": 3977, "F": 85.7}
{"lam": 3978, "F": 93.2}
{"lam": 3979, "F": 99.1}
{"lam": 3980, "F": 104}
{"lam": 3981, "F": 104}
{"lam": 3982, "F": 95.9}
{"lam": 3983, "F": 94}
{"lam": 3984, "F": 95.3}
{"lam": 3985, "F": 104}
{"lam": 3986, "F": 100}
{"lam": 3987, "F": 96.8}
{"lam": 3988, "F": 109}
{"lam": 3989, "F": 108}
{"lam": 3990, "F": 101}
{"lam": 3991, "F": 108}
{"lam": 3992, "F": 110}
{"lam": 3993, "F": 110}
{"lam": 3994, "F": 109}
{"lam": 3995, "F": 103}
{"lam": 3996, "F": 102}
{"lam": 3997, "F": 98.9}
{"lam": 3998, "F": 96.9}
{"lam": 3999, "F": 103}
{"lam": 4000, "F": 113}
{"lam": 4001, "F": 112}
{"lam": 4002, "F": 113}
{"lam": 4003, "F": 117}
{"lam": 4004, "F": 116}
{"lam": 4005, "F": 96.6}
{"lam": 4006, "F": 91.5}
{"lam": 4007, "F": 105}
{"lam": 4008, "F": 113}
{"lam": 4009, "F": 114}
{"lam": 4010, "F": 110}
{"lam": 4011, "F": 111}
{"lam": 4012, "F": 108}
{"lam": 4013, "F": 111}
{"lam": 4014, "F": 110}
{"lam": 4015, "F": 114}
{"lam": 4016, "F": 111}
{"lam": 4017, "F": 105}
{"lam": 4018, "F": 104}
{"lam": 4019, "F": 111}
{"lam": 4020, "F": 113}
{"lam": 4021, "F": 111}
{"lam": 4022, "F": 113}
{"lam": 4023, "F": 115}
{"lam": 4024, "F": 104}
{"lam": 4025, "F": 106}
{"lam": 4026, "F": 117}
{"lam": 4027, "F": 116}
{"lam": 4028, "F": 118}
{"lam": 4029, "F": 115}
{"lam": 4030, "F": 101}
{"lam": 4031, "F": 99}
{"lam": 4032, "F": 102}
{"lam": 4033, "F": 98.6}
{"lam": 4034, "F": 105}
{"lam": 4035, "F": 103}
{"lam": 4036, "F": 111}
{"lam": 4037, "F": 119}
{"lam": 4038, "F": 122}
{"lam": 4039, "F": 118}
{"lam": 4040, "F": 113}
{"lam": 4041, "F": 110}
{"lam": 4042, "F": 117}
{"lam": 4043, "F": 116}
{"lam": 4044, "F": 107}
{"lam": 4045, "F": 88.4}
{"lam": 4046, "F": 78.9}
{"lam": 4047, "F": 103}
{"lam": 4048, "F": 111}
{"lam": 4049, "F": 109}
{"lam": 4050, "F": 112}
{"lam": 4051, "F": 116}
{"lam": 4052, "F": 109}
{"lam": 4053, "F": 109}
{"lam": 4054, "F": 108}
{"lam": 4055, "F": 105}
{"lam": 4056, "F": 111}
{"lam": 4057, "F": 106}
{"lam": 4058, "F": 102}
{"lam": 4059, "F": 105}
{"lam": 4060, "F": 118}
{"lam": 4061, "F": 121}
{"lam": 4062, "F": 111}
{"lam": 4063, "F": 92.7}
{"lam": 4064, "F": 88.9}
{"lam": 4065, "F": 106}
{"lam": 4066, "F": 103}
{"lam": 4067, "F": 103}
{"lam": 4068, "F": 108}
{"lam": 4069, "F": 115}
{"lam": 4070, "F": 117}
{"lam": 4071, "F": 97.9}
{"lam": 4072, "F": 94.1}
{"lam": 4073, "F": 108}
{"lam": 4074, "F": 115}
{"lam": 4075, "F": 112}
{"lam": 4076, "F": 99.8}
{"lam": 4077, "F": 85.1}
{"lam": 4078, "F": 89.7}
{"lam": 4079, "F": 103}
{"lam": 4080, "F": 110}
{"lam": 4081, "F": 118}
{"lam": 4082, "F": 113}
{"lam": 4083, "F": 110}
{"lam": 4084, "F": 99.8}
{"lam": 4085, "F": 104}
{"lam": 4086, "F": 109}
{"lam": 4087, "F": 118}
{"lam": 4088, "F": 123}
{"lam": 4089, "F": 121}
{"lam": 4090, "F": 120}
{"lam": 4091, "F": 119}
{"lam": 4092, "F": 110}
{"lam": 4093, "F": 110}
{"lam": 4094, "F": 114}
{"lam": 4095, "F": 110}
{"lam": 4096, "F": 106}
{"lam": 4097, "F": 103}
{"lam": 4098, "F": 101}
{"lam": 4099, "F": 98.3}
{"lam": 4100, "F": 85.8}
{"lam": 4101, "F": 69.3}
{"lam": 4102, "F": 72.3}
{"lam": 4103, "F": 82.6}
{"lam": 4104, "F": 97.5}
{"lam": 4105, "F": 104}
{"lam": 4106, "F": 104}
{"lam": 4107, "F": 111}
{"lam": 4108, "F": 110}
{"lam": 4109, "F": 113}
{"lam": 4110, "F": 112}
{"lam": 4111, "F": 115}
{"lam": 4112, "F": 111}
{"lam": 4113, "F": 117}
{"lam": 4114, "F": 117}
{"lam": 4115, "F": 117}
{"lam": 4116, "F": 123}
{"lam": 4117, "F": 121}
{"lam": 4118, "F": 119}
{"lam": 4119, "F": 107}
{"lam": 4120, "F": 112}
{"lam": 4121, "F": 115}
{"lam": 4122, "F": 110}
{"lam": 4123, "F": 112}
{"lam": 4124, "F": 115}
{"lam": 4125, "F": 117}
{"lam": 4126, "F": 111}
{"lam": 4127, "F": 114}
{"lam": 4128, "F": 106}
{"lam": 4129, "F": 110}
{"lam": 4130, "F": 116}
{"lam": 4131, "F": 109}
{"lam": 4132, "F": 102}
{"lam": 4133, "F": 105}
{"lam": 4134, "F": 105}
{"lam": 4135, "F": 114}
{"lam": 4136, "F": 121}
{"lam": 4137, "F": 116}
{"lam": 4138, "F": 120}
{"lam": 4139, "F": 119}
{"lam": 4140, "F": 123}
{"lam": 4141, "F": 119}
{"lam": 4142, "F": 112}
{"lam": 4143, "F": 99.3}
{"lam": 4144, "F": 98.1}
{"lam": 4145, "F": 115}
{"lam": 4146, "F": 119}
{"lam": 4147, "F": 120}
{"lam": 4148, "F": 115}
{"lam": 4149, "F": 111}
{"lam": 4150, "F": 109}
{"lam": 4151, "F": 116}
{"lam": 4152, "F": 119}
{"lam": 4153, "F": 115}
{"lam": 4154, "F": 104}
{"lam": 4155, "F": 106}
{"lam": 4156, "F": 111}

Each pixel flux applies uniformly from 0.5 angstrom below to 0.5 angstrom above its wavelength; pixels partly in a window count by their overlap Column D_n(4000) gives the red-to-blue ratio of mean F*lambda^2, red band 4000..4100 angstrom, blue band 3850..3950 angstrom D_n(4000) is 1.55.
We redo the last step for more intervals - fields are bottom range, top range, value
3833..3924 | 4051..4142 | 1.54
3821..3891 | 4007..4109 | 1.63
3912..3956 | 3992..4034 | 1.58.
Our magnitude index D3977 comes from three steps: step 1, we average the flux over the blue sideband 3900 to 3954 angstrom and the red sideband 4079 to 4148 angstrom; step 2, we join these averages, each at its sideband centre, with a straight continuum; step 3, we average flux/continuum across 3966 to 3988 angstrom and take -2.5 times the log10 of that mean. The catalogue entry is 0.151 mag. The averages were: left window 73.9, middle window 73.1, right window 110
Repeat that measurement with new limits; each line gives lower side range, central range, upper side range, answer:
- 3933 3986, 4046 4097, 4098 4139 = -0.113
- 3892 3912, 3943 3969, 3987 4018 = 0.287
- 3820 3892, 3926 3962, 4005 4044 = 0.352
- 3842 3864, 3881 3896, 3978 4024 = 0.194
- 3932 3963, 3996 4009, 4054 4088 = -0.227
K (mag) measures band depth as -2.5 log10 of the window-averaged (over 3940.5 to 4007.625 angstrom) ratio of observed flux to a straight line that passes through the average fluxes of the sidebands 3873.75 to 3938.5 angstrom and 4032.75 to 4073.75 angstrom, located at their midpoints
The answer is 0.05 mag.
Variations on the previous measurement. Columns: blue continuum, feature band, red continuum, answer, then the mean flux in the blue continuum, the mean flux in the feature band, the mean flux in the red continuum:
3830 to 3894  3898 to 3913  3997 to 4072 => -0.08 mag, 73.5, 88.5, 108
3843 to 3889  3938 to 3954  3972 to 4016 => 0.17 mag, 78.7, 79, 101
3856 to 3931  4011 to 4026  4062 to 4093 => -0.12 mag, 79.3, 110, 107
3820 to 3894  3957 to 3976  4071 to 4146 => 0.45 mag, 72.7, 58.2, 109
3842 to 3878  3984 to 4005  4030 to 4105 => -0.10 mag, 80.8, 106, 106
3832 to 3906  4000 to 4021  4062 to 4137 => -0.15 mag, 75.7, 109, 108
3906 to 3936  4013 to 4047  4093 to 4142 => -0.18 mag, 71.6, 109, 109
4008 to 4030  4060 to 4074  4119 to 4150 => 0.06 mag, 111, 106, 113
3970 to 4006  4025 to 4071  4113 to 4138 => -0.05 mag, 95.1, 108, 113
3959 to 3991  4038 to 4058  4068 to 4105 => -0.15 mag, 75.2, 108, 105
